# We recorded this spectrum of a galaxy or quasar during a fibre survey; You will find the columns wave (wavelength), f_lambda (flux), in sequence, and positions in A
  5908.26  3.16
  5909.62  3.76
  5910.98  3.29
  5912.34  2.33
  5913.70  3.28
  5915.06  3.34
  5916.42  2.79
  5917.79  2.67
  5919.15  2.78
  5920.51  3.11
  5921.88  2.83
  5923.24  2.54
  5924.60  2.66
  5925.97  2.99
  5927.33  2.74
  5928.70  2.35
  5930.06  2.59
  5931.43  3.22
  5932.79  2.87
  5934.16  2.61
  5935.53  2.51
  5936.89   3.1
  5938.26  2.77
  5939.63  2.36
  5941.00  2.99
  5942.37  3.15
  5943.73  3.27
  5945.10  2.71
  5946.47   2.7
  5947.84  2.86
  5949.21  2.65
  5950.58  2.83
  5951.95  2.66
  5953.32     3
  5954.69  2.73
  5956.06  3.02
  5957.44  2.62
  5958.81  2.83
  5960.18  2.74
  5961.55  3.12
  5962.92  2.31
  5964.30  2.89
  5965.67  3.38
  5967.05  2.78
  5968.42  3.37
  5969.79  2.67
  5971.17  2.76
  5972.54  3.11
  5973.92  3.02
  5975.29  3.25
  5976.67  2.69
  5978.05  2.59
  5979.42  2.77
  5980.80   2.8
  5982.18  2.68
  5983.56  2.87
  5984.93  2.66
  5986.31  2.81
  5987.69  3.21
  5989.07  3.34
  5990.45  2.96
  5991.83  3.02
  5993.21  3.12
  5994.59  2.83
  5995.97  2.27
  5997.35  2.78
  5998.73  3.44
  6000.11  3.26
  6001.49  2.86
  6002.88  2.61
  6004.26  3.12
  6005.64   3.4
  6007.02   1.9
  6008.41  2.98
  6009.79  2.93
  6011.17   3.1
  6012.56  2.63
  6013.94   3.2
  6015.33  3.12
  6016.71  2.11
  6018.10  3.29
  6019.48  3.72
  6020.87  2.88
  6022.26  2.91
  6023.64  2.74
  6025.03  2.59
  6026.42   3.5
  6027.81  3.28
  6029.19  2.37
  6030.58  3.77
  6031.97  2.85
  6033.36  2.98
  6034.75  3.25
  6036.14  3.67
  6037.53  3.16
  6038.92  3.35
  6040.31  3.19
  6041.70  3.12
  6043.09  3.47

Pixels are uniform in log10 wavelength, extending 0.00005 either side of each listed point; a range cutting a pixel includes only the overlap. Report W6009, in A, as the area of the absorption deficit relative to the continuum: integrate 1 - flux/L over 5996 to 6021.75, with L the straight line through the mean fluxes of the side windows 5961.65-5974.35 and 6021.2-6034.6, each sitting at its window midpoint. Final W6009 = 0.31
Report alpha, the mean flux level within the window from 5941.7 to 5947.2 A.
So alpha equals 2.96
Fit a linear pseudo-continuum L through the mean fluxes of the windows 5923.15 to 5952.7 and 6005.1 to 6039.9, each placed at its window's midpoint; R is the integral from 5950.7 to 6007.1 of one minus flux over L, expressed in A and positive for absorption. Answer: 0.1 A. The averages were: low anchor 2.78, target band 2.89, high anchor 3.03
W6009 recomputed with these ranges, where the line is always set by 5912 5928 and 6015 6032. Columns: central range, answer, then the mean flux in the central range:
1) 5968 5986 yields 0.5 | 2.86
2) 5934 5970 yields 0.7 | 2.84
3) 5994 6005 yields 0.3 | 2.9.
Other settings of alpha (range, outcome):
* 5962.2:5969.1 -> 2.95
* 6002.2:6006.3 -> 3.05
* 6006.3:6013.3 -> 2.72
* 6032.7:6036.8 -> 3.3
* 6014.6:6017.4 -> 2.62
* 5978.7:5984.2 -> 2.78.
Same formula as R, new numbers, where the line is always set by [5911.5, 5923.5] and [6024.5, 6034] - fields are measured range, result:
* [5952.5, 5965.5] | 0.5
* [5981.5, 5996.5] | 0.5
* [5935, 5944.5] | 0.1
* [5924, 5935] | 0.5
